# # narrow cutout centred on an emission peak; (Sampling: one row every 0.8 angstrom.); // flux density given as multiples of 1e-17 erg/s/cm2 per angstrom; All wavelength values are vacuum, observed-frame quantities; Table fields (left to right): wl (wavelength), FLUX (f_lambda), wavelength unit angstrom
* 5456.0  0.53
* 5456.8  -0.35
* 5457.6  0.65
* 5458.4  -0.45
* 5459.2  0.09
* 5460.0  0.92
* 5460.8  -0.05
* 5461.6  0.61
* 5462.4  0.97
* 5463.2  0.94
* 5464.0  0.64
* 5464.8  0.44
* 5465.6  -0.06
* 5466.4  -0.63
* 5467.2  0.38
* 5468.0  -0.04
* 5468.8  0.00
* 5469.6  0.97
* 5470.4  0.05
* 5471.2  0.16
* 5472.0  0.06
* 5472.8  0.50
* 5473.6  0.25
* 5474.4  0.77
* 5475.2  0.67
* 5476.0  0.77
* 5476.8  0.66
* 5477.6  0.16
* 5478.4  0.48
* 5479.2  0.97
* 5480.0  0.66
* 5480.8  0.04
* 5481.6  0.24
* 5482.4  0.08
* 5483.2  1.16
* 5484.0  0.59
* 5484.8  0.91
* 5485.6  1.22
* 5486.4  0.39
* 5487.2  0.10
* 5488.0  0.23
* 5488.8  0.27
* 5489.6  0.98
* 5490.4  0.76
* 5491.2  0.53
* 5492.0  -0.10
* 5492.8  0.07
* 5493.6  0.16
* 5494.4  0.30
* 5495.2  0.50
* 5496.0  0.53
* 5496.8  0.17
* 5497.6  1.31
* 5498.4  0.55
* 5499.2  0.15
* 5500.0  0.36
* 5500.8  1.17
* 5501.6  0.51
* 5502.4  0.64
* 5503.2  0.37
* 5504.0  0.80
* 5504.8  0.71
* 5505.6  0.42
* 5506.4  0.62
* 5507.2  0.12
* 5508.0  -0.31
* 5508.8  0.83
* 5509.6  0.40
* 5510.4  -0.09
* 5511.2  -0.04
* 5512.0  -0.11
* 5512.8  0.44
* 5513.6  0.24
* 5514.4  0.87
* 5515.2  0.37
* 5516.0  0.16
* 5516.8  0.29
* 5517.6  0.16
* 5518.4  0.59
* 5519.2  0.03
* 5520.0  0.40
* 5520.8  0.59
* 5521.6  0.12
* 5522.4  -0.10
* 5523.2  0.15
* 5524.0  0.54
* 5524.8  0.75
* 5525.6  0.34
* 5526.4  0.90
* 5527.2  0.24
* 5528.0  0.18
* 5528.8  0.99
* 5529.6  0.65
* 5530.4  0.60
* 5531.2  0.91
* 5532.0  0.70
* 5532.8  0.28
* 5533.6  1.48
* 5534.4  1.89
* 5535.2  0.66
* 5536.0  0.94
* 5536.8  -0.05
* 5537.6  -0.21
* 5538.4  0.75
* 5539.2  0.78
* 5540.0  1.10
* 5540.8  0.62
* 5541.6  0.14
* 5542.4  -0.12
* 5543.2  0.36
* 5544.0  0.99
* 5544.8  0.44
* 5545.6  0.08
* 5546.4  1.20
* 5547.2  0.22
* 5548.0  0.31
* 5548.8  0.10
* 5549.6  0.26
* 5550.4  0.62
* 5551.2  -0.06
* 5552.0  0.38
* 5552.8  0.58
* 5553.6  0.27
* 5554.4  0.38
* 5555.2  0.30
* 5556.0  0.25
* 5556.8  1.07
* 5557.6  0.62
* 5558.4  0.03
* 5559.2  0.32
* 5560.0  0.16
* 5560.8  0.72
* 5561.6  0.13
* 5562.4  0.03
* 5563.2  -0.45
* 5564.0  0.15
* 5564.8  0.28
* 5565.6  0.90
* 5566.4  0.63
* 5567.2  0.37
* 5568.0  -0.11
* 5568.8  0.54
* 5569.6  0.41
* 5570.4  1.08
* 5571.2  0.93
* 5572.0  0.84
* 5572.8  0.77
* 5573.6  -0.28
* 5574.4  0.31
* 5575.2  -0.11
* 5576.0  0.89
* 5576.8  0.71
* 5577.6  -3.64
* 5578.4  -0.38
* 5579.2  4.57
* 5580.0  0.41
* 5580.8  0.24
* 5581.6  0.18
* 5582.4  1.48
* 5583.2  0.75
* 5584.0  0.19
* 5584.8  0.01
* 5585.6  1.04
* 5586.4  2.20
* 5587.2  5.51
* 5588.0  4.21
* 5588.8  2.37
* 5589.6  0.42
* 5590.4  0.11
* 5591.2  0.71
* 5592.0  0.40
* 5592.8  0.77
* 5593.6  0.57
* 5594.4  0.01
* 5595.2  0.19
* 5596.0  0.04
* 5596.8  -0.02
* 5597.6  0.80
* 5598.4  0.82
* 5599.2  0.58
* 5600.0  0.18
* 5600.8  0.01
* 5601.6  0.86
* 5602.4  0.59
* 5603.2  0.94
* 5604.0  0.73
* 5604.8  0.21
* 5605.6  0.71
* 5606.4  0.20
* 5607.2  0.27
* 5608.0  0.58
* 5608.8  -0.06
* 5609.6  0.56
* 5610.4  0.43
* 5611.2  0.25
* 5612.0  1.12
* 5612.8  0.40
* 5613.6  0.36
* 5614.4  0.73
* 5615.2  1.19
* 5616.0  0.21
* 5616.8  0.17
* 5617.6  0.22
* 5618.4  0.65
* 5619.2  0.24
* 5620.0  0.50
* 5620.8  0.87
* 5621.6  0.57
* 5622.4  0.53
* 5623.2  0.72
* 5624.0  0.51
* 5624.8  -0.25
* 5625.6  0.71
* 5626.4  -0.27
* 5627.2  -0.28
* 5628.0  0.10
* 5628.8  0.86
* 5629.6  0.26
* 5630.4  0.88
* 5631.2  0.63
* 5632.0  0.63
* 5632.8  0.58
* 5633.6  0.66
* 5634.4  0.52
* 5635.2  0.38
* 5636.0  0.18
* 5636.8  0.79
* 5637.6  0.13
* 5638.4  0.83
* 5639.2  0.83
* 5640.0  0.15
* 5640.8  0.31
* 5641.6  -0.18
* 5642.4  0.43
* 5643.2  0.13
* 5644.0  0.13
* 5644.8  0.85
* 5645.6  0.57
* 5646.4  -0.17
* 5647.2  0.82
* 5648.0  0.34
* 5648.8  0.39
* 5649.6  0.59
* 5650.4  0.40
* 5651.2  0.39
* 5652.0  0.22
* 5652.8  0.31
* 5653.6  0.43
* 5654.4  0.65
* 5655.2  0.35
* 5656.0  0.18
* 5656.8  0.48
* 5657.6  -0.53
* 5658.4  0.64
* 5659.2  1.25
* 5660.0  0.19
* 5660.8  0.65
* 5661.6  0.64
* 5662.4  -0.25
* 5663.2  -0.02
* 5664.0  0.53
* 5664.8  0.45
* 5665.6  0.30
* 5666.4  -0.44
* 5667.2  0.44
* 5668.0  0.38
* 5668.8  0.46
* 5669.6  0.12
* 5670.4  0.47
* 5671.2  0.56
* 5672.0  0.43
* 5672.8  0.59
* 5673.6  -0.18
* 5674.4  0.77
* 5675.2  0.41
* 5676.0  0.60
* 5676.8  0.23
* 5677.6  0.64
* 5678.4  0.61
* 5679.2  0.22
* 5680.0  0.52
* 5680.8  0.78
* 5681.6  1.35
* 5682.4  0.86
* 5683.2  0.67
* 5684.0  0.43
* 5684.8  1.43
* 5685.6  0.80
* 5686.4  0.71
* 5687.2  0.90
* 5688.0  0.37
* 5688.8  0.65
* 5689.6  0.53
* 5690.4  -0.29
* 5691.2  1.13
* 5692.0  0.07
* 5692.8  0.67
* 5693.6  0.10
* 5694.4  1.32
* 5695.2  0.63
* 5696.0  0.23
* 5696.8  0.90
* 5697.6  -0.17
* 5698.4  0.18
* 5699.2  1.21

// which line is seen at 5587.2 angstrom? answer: [O III]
